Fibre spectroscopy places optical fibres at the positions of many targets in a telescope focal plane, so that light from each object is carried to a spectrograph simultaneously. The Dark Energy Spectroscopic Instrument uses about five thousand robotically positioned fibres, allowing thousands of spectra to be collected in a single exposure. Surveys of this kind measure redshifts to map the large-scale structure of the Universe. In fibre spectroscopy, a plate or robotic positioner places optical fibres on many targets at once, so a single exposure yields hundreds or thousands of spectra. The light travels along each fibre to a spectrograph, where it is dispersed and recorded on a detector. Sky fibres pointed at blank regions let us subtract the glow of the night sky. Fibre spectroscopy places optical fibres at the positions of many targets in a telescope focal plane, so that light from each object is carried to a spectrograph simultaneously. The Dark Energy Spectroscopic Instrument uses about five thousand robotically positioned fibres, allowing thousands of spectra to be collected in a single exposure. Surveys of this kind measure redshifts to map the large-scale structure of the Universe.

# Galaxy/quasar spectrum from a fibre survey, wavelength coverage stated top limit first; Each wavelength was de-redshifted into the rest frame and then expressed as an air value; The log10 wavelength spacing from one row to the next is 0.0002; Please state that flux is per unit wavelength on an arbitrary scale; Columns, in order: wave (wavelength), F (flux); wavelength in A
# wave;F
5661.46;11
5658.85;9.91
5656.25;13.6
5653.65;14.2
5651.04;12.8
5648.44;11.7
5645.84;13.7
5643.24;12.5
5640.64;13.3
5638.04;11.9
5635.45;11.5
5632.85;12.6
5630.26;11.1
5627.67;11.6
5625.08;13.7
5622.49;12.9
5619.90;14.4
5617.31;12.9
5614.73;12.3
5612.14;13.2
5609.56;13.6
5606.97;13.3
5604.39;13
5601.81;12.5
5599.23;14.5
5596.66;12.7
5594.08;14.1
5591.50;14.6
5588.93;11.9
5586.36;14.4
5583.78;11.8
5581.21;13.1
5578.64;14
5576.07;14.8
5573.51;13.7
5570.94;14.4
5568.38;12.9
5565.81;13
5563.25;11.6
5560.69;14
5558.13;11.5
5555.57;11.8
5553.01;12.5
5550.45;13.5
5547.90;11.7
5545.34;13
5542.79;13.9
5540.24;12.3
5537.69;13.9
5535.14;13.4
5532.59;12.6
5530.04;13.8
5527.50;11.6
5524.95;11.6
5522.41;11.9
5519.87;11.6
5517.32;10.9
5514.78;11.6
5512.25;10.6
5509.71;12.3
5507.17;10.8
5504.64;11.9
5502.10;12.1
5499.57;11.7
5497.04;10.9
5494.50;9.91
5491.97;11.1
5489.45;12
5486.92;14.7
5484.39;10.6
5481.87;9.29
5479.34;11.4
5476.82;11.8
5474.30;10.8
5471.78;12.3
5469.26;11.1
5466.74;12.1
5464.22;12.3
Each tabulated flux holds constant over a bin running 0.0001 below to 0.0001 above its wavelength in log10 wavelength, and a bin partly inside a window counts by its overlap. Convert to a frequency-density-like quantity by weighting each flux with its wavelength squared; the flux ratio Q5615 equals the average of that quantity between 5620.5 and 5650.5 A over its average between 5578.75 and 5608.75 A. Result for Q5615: 1.0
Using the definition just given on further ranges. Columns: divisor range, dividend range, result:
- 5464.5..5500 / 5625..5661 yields 1.15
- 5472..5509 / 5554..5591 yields 1.18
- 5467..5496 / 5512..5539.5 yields 1.09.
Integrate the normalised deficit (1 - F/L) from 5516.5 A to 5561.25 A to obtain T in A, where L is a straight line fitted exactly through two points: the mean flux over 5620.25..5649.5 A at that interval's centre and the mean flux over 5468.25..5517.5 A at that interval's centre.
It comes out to -2.9 A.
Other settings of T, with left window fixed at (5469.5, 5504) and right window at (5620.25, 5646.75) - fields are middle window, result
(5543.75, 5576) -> -2.4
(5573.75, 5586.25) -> -1.5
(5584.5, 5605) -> -2.0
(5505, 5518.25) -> 0.4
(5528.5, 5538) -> -1.2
